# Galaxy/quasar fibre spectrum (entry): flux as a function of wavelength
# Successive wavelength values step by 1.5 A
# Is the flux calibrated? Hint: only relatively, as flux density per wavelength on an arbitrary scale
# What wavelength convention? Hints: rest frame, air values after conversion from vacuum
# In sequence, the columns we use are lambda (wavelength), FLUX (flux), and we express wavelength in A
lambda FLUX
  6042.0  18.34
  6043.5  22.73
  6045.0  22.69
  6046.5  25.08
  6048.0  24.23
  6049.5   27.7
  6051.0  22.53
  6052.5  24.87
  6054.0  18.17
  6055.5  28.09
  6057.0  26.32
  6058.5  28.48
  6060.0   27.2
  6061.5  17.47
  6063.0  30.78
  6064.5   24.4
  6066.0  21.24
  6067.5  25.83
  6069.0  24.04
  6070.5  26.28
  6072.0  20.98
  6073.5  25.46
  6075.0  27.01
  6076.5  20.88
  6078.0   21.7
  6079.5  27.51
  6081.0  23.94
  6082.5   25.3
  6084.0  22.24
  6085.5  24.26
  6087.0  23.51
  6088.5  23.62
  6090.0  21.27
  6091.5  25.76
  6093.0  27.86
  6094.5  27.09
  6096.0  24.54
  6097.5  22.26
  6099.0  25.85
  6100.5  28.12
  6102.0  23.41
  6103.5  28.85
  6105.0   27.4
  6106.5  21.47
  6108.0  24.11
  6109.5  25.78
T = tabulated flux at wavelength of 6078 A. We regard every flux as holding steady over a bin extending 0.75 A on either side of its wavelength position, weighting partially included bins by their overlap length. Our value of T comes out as 21.7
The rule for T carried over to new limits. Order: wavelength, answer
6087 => 23.51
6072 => 20.98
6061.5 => 17.47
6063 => 30.78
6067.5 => 25.83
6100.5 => 28.12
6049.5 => 27.7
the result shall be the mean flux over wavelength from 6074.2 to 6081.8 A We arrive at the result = 24.2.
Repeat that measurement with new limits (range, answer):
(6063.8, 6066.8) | 22.8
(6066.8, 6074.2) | 24.5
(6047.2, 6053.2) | 24.8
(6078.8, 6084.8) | 24.7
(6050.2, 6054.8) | 22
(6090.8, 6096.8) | 26.3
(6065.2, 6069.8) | 23.7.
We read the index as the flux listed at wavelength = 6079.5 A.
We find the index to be 27.51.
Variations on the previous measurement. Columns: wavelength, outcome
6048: 24.23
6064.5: 24.4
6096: 24.54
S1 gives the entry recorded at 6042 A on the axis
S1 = 18.34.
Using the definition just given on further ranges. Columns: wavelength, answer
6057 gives 26.32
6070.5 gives 26.28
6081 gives 23.94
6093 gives 27.86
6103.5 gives 28.85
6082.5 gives 25.3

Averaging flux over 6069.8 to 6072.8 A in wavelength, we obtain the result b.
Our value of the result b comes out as 23.6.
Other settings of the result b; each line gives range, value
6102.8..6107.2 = 25.9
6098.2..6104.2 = 26.5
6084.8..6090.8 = 23.2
